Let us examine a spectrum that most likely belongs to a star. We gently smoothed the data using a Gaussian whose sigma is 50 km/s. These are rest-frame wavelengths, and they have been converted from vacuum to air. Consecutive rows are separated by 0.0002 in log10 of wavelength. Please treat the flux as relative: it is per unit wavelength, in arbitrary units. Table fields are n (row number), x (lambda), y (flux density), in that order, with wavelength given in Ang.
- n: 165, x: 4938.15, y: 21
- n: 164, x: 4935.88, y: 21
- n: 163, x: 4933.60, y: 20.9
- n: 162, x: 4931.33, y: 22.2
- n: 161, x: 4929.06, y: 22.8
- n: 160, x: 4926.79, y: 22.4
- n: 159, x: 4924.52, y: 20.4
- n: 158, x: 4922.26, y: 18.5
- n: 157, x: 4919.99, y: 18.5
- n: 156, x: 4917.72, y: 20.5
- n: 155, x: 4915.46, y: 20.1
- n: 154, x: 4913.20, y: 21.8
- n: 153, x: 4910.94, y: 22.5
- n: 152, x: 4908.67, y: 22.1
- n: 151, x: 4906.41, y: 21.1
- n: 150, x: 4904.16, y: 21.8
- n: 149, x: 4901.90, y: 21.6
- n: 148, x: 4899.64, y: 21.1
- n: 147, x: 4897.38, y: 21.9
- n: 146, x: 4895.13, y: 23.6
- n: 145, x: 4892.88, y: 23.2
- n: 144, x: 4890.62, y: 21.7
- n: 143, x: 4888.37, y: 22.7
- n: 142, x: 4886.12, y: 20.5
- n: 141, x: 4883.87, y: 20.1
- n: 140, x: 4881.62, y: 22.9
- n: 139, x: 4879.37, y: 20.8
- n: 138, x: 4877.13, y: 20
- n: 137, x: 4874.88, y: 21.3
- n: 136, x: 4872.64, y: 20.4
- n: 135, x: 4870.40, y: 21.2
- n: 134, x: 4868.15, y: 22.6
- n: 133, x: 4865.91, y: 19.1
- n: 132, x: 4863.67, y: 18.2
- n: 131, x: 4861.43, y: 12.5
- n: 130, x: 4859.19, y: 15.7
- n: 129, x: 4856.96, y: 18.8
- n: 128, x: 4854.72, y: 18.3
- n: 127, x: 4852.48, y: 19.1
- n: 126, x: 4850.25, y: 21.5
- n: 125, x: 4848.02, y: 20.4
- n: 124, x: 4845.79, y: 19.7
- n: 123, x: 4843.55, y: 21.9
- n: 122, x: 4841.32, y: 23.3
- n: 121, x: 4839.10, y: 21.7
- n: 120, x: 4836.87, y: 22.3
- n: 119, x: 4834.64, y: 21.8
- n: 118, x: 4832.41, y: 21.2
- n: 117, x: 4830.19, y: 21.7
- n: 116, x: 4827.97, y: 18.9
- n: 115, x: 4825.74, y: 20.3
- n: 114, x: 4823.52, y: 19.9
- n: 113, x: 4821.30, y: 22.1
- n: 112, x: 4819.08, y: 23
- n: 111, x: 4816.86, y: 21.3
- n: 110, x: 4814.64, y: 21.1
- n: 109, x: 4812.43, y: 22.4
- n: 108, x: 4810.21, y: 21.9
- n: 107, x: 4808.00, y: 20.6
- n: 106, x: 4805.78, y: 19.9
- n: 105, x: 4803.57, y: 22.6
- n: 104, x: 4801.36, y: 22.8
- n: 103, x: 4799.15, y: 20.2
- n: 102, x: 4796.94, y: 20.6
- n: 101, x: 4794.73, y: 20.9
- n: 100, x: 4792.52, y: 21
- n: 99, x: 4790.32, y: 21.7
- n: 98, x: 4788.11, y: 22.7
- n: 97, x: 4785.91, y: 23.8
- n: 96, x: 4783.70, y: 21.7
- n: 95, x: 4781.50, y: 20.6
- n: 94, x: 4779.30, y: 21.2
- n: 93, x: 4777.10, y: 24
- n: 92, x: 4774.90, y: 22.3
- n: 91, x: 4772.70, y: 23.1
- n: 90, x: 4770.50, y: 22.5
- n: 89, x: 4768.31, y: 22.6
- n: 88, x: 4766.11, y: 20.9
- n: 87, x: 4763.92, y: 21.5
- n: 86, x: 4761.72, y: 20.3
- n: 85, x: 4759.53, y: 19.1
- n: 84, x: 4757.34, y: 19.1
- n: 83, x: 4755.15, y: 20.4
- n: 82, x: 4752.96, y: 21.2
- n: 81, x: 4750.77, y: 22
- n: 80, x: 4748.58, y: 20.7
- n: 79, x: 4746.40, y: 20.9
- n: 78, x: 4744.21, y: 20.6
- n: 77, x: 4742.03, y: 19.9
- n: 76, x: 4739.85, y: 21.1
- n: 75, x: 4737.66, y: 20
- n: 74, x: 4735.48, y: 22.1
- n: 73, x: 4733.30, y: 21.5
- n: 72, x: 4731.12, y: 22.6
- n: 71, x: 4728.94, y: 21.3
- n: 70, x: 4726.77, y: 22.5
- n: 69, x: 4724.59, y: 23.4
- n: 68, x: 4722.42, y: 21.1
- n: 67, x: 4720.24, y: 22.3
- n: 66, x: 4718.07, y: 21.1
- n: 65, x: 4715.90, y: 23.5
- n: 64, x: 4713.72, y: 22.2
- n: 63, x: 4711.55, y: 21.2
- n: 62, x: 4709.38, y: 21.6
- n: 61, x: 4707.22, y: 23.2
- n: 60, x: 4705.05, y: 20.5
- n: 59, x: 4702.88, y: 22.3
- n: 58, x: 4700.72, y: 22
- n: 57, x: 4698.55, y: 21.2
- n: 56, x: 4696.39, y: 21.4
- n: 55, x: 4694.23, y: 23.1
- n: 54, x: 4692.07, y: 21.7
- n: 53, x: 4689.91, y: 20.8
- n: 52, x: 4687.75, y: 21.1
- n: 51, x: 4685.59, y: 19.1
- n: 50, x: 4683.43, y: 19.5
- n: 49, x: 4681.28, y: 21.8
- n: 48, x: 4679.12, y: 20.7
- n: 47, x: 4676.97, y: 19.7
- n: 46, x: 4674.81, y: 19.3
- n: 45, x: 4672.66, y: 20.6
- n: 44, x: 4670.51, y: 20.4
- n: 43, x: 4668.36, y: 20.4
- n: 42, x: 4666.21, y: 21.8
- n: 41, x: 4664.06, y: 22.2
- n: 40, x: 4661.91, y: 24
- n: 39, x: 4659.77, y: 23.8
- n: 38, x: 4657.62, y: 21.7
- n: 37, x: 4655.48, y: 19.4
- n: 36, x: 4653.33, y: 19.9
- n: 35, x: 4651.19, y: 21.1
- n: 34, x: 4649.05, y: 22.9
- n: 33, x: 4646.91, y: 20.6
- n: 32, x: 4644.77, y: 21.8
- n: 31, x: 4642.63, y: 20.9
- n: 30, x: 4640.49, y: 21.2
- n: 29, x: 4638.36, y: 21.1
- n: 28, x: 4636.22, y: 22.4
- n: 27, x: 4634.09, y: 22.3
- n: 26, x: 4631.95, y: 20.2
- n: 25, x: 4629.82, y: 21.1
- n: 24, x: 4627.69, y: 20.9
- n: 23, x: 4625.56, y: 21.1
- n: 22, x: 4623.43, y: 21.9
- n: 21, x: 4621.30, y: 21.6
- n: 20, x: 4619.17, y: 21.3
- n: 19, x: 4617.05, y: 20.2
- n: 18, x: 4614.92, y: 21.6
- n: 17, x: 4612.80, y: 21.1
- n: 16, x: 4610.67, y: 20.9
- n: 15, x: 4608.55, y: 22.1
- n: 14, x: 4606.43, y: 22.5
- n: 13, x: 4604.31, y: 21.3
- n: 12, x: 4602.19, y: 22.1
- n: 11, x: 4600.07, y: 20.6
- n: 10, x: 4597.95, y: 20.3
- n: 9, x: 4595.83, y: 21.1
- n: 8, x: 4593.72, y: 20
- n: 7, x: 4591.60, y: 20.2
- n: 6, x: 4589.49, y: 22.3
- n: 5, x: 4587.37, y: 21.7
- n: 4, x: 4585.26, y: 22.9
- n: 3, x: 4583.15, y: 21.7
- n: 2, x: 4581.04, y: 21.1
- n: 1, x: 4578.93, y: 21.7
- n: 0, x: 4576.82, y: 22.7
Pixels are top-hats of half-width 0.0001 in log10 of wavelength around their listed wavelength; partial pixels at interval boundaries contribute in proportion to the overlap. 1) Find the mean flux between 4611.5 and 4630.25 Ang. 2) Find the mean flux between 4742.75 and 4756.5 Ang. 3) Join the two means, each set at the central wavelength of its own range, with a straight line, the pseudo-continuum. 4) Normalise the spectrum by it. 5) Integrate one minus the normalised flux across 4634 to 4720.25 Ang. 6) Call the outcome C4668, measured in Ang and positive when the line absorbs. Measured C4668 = -1.3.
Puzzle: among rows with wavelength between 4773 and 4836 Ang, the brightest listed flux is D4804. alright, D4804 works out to 24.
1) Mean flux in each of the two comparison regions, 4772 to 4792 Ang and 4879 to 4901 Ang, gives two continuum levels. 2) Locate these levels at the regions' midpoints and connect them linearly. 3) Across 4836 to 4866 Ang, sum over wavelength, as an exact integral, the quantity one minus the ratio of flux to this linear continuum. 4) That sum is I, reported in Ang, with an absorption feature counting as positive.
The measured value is 3.5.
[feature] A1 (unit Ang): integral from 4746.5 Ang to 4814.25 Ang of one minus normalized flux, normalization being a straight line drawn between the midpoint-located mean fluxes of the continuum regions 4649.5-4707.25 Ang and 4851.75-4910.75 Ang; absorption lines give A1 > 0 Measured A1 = -2.0 Ang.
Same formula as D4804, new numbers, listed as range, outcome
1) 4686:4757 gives 23.5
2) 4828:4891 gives 23.3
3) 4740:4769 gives 22.6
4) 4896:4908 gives 21.9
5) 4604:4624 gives 22.5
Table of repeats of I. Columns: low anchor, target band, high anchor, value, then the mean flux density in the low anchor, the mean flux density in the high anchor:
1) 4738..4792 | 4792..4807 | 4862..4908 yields 0.13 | 21.4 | 21.2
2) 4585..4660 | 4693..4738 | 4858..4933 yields -1.75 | 21.3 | 20.8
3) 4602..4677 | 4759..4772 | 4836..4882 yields -0.46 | 21.3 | 20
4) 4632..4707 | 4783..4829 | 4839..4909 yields -1.24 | 21.3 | 20.6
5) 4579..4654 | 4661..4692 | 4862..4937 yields 0.67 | 21.3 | 21.1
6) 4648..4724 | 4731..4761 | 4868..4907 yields 1.00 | 21.4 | 21.6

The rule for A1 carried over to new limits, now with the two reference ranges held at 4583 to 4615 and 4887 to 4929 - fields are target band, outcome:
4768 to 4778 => -0.69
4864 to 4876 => 0.39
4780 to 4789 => -0.30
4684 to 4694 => 0.27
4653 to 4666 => -0.33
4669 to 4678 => 0.58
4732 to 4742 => 0.16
